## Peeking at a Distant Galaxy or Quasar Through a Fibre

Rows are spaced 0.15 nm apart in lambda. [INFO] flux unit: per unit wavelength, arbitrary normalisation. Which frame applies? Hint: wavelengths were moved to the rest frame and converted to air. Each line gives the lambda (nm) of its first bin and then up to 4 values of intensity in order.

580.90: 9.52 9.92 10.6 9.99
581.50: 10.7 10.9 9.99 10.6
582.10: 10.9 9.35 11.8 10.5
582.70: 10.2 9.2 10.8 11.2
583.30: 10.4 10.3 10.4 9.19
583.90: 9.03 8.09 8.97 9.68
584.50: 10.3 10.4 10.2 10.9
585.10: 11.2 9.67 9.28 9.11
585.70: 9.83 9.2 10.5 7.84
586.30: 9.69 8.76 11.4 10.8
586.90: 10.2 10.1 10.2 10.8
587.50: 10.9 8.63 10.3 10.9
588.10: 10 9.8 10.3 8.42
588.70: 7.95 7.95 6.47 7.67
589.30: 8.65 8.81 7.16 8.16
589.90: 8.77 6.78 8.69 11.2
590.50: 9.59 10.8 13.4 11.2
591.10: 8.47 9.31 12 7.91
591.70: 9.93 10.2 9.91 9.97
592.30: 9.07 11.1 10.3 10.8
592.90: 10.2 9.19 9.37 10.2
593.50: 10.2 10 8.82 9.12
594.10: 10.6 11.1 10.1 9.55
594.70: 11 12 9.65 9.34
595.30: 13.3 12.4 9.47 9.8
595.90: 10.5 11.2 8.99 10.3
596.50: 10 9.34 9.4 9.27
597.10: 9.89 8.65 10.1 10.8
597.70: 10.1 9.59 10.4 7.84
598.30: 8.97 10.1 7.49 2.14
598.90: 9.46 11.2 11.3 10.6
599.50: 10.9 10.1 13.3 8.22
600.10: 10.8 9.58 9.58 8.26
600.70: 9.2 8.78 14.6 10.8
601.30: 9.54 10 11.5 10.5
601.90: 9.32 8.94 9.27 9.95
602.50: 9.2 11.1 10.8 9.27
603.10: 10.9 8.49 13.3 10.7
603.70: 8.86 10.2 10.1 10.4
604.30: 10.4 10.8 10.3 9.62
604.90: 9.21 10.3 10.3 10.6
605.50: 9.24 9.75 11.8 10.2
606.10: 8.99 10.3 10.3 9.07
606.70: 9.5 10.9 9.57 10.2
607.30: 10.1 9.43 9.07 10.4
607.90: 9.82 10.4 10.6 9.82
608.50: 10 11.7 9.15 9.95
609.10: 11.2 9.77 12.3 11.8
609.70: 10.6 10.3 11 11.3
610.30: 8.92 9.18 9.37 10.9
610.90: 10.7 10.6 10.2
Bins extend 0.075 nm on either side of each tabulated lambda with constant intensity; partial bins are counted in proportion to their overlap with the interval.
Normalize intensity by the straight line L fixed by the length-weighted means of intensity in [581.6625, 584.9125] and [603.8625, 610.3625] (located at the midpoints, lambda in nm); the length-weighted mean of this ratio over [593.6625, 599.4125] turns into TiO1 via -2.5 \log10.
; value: 0.04 mag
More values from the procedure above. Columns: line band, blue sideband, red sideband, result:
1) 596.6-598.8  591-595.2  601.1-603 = 0.11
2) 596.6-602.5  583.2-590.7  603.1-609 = 0.02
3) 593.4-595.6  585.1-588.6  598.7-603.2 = -0.06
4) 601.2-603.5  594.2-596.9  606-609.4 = 0.01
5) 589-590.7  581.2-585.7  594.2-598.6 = 0.17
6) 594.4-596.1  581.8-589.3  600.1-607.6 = -0.08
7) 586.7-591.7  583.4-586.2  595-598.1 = 0.04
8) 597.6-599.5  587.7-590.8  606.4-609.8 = 0.05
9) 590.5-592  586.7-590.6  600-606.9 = -0.10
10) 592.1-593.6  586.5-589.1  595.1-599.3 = -0.04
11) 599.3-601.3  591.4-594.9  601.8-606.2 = -0.03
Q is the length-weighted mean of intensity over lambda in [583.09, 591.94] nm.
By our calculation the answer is 9.62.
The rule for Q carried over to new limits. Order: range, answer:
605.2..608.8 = 10.1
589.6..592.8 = 9.81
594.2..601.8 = 10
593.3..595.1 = 10.2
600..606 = 10.2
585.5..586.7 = 9.58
